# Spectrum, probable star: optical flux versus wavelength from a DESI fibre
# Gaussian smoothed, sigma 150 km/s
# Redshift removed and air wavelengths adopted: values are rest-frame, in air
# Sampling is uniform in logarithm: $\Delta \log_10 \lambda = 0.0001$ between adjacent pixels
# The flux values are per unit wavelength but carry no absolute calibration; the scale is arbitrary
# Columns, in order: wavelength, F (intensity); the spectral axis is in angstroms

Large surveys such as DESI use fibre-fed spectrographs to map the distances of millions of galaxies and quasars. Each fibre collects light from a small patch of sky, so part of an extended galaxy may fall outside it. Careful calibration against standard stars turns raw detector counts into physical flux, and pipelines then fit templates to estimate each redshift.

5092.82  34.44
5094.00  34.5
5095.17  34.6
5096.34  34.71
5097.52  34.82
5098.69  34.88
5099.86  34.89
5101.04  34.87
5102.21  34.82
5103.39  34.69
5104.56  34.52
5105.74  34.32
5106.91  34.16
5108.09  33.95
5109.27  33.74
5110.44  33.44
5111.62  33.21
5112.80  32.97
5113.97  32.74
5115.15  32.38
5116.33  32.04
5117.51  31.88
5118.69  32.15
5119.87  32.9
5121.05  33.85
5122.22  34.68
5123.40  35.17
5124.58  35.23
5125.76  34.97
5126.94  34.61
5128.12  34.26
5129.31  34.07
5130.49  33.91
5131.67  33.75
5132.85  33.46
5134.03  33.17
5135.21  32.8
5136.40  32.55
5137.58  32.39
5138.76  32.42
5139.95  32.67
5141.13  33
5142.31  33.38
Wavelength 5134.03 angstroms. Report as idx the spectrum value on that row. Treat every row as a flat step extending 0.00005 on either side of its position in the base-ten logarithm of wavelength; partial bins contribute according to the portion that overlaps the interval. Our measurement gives 33.17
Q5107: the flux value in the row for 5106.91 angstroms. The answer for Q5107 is 34.16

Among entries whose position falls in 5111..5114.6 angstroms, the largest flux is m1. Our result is 33.21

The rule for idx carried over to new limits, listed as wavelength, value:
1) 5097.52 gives 34.82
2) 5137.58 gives 32.39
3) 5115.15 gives 32.38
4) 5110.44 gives 33.44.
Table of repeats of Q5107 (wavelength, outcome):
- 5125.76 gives 34.97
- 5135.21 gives 32.8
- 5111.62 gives 33.21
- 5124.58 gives 35.23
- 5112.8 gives 32.97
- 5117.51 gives 31.88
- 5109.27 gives 33.74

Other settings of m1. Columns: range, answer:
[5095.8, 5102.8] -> 34.89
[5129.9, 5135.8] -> 33.91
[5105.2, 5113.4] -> 34.32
